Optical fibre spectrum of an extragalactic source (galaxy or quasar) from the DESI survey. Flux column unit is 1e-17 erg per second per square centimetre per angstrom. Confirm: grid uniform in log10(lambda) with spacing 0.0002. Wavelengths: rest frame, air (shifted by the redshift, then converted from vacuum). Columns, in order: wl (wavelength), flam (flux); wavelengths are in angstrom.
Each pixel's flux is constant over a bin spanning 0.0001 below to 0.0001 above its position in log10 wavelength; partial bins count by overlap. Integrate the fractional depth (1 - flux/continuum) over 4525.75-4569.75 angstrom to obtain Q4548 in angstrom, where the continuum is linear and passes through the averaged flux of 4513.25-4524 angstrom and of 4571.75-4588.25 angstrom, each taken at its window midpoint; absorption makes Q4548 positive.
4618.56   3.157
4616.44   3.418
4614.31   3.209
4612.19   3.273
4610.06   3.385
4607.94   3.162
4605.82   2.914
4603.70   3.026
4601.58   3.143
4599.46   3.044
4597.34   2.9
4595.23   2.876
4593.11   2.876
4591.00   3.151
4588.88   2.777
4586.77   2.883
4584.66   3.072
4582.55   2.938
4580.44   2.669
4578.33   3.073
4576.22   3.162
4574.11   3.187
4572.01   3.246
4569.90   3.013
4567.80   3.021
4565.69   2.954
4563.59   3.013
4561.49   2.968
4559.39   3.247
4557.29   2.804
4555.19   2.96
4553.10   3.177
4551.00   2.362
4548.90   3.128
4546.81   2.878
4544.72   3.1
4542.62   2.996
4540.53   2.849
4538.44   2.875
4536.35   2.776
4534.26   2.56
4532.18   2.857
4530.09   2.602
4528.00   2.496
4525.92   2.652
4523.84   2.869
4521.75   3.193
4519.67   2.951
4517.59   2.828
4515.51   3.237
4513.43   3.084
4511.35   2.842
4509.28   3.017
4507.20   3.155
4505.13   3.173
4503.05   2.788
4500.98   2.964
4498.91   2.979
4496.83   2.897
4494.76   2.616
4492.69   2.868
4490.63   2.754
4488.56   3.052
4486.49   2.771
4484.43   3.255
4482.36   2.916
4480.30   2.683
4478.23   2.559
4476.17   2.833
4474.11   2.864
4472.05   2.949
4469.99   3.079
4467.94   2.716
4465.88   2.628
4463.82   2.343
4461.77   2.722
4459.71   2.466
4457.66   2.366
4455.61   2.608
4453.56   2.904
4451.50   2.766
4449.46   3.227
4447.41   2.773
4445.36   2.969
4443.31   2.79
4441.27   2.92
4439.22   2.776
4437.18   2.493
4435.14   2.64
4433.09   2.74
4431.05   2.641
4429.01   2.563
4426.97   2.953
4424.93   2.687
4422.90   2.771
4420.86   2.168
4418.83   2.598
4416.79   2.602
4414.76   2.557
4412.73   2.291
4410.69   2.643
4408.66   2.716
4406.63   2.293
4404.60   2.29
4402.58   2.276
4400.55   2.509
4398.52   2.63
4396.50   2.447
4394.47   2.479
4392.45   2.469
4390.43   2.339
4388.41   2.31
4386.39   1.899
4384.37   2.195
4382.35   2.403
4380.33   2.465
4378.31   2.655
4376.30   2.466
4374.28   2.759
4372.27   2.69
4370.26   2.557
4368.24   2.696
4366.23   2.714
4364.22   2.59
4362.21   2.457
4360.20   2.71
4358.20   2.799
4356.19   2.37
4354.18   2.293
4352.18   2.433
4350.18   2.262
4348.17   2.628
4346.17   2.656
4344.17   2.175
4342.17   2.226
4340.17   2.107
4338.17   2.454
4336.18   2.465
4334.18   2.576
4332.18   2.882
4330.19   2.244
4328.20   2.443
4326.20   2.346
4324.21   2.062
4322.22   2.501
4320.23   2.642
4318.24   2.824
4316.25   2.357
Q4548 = 2.12 angstrom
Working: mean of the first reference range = 3.03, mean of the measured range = 2.88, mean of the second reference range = 3.01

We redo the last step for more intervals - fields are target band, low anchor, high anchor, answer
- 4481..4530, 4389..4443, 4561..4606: -2.2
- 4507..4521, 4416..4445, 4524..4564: -1.0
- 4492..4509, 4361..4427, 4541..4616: -0.8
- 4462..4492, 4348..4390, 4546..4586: -0.5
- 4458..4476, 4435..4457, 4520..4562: 0.7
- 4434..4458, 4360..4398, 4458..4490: -0.8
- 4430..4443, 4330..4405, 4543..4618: -0.3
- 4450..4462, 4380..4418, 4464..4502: 0.2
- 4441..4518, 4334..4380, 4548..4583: -1.6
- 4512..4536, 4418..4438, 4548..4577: 0.5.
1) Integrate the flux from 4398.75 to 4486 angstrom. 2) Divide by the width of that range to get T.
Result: 2.68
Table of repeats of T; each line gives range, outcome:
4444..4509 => 2.83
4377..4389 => 2.32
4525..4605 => 2.93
